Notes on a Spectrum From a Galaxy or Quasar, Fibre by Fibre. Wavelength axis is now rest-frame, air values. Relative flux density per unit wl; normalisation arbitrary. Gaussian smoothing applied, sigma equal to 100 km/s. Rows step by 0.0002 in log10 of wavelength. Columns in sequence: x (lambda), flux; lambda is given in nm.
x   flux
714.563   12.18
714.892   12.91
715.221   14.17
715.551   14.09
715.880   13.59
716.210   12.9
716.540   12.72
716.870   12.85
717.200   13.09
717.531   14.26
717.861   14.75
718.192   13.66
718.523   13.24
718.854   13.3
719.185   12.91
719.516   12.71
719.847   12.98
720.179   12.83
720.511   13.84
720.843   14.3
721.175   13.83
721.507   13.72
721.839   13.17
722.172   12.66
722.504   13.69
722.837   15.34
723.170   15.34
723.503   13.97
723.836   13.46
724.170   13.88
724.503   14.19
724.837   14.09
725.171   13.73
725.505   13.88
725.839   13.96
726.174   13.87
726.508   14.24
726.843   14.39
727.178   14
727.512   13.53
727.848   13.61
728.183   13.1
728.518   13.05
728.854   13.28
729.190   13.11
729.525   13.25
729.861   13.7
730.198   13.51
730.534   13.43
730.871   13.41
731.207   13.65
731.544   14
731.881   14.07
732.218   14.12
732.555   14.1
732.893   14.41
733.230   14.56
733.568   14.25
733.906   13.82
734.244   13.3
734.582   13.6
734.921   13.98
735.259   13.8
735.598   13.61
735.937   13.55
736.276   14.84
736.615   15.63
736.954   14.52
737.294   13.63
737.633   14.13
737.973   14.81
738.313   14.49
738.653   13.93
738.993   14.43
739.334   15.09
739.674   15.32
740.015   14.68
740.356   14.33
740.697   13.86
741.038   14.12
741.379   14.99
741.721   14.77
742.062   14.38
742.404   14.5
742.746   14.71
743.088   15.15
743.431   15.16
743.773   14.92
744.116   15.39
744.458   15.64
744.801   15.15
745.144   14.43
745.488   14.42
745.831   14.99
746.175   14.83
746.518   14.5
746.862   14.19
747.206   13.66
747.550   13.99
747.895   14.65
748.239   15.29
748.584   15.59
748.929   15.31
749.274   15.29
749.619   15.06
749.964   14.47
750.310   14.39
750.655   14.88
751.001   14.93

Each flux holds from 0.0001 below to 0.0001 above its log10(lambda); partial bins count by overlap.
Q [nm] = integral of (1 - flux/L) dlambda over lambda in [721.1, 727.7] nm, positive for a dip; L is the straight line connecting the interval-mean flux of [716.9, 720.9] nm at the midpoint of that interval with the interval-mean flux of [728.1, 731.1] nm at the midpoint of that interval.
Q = -0.28 nm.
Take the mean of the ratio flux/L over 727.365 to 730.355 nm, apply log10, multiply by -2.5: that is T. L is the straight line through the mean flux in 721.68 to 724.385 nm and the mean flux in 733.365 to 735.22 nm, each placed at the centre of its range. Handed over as 0.04 mag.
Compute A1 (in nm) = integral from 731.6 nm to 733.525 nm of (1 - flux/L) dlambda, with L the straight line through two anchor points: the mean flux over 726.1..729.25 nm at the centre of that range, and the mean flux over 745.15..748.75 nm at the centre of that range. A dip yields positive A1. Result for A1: -0.05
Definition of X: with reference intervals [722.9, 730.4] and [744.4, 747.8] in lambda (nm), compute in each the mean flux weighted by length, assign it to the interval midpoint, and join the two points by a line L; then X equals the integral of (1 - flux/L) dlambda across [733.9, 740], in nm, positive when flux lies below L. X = -0.03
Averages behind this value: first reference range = 13.8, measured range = 14.3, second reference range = 14.5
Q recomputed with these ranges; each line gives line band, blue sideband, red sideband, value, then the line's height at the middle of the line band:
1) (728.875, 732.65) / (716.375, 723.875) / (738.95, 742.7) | 0.12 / 14.1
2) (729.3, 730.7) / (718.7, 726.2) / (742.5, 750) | 0.06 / 14.1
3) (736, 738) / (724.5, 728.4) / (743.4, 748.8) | -0.02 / 14.4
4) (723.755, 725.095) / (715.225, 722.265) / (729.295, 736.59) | -0.03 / 13.6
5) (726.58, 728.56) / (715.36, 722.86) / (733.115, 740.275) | 0.03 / 13.9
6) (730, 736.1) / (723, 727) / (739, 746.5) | 0.24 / 14.4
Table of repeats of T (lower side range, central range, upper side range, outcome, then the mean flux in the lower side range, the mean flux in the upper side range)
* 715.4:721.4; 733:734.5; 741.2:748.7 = 0.02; 13.4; 14.8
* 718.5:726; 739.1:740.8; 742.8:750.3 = -0.01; 13.7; 14.8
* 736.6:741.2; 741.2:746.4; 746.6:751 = -0.02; 14.5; 14.7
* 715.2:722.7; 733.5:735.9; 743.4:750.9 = 0.04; 13.4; 14.8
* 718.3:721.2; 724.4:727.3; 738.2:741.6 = -0.03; 13.3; 14.5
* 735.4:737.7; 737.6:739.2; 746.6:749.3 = 0.00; 14.3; 14.7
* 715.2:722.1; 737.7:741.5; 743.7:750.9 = -0.01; 13.4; 14.8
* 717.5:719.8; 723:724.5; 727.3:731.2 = -0.06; 13.5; 13.4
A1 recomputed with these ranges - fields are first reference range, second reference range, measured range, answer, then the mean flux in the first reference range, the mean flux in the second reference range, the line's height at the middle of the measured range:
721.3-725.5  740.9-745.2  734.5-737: 0.06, 13.9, 14.9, 14.5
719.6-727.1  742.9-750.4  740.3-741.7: 0.02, 13.9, 14.8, 14.6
